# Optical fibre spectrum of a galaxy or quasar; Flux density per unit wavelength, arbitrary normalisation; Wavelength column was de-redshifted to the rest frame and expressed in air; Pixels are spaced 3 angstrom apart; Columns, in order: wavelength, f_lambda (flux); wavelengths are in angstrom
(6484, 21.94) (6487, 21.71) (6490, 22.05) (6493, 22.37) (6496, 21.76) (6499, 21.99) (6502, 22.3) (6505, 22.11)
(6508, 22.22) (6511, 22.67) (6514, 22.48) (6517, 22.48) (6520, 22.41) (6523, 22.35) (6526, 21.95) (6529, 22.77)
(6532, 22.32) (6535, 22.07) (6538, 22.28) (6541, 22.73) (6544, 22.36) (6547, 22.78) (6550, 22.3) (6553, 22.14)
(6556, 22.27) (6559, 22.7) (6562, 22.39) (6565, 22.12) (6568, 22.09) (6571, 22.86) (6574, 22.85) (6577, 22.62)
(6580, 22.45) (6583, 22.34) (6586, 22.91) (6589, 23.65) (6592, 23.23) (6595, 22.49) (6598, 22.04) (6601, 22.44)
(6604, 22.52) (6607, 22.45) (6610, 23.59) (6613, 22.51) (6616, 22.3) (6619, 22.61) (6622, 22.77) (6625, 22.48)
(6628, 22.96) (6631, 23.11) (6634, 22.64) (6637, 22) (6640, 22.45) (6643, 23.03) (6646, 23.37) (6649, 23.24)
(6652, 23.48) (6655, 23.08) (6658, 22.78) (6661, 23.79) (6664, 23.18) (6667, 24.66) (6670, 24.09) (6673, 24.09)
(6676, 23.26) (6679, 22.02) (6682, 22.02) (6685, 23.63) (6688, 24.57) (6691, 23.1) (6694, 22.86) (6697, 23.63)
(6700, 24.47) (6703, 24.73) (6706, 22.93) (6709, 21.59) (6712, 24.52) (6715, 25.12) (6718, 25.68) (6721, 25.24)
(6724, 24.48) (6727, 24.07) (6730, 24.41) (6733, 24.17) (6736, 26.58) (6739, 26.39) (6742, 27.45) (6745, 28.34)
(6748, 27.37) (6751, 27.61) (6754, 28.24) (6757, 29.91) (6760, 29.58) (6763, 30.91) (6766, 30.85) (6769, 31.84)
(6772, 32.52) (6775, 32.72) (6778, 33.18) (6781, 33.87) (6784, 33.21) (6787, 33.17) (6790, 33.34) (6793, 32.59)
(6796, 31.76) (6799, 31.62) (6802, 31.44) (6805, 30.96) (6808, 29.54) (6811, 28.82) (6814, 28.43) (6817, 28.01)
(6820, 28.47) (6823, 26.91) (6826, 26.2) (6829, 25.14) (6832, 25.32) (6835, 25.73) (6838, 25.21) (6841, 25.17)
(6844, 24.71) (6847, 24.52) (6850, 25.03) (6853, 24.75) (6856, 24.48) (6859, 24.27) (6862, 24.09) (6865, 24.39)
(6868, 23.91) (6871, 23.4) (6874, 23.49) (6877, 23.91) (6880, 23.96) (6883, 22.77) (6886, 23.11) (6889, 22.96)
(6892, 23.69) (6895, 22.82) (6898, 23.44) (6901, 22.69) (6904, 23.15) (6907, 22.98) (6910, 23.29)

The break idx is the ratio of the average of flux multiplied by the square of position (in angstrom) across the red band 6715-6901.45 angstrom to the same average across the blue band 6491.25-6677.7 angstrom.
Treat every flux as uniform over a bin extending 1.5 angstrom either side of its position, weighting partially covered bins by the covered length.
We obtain 1.28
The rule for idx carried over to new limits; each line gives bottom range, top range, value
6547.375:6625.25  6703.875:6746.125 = 1.16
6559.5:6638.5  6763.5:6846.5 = 1.39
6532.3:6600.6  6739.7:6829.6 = 1.43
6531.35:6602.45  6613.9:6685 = 1.05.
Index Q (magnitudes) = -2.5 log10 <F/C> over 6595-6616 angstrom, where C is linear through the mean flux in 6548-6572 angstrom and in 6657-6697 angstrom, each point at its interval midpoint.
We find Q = 0.01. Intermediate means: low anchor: 22.4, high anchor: 23.4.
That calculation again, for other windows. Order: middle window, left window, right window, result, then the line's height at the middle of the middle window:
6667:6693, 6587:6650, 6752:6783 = 0.125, 26.3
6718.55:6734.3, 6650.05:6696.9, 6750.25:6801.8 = 0.128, 27.6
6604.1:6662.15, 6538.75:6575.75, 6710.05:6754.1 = 0.050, 23.9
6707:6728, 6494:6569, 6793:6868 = 0.036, 25.2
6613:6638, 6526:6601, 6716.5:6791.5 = 0.093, 24.6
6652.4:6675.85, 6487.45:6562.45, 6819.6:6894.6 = -0.018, 23.3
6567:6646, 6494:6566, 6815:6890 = 0.011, 22.9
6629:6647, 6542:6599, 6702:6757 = 0.052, 23.9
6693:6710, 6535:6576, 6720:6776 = 0.140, 26.7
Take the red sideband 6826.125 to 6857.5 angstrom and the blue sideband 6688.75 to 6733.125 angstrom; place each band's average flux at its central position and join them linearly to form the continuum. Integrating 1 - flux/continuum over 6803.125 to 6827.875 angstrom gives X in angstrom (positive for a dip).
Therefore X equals -3.5 angstrom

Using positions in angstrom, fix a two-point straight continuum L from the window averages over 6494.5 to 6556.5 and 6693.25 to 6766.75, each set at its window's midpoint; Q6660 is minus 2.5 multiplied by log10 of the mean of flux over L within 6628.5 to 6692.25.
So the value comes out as 0.07 mag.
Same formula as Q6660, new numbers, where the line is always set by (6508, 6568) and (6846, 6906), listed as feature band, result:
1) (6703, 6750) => -0.09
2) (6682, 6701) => -0.03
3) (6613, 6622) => 0.01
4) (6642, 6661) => -0.02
